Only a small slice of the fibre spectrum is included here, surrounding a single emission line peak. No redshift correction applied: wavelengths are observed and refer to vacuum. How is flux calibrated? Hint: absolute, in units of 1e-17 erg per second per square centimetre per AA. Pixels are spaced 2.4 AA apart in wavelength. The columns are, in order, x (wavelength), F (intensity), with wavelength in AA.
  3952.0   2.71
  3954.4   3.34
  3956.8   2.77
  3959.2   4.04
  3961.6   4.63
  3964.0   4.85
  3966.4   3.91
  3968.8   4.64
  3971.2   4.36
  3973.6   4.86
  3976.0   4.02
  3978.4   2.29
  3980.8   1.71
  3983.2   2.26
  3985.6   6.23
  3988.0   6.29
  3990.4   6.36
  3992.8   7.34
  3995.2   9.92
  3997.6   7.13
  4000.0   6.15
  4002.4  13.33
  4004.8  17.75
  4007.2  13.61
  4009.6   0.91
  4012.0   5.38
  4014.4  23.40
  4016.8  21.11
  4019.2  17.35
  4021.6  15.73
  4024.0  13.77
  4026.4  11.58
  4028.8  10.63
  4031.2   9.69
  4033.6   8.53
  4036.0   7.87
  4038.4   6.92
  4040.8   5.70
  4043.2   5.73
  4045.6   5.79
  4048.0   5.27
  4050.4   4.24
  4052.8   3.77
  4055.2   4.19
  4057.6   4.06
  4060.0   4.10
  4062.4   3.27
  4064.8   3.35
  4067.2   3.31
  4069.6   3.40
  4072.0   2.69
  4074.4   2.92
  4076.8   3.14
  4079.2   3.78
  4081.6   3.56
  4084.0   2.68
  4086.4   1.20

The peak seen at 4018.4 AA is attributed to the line Lyman alpha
